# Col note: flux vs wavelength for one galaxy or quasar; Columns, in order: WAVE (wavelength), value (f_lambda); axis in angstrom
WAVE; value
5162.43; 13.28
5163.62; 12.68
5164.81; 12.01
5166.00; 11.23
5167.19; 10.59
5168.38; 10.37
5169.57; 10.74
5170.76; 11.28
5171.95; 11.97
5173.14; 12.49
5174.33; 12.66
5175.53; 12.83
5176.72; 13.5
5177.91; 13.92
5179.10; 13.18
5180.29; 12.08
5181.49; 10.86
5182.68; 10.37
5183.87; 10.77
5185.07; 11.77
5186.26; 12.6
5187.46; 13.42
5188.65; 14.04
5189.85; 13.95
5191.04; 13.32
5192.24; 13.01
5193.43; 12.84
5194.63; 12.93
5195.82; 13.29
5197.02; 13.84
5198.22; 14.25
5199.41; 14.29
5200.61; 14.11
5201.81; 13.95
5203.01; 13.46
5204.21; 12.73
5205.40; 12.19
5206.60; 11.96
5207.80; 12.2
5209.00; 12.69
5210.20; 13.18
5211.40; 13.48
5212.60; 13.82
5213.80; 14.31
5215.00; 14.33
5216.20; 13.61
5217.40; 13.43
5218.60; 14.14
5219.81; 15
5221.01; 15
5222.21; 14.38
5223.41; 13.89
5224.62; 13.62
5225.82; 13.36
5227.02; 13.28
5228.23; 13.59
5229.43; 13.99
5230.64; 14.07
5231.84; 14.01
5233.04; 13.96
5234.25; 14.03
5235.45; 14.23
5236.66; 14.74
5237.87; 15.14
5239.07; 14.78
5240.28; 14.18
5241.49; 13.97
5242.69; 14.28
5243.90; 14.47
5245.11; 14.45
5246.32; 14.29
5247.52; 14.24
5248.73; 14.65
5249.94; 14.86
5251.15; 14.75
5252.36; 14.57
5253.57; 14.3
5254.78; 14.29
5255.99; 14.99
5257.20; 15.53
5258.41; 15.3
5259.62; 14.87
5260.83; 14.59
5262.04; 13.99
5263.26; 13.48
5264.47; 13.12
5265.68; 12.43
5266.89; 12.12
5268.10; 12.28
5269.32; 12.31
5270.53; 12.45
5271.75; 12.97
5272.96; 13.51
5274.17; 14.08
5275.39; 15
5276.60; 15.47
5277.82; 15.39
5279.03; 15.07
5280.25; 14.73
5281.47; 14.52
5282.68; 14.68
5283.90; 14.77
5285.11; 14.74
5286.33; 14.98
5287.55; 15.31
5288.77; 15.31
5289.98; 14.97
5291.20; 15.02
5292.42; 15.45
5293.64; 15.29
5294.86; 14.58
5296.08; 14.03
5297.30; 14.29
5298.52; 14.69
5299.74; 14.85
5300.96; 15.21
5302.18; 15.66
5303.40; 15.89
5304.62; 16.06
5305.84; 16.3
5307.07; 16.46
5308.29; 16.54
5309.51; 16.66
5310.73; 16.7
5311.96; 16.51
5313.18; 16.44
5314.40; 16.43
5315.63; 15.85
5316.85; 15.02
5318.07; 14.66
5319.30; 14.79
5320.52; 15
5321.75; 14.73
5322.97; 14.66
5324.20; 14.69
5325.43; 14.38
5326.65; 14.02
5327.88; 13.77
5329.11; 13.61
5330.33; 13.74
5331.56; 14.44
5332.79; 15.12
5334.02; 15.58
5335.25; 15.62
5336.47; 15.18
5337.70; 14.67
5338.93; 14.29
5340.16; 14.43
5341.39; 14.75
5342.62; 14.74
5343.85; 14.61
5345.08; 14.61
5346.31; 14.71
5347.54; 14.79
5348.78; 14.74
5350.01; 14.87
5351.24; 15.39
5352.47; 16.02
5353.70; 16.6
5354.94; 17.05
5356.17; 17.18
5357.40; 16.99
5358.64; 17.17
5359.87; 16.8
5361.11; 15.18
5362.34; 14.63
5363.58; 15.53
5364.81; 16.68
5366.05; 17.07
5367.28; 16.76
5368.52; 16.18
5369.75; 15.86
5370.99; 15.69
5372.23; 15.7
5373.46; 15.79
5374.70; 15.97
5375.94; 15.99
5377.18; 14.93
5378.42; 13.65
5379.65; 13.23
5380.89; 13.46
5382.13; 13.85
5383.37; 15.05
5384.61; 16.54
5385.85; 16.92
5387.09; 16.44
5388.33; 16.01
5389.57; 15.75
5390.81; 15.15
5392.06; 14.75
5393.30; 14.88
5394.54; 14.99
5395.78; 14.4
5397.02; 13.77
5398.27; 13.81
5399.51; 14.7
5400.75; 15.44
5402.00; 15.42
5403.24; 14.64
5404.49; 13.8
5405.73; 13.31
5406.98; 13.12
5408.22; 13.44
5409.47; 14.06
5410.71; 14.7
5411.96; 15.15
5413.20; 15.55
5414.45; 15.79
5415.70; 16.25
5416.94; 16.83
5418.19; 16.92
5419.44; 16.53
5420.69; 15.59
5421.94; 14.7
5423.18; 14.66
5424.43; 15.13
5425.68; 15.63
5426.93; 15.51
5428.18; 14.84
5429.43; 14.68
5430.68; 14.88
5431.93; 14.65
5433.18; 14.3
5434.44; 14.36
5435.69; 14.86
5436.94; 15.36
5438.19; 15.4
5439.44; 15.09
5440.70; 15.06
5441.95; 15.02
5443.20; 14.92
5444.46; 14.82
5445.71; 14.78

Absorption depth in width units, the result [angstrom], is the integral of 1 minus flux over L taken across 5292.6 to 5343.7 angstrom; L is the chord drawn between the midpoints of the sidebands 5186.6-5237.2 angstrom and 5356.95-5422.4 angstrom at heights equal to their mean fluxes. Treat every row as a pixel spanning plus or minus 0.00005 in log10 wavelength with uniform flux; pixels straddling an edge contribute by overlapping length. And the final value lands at -1.7 angstrom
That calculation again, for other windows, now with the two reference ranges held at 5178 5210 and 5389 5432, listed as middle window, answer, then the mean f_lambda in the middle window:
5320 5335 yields -0.36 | 14.5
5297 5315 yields -2.56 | 15.9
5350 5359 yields -1.29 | 16.5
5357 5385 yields -1.93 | 15.6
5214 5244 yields -2.10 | 14.1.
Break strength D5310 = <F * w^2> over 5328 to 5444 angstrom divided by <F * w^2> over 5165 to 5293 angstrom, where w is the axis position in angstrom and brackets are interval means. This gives 1.2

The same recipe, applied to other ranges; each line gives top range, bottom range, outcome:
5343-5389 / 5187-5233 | 1.22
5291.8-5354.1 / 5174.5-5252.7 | 1.16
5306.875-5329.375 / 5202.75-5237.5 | 1.16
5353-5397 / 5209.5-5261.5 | 1.16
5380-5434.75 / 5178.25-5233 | 1.22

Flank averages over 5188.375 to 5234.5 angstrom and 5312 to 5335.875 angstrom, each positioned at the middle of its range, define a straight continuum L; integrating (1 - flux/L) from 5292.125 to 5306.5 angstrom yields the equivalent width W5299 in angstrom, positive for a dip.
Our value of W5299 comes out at -0.5 angstrom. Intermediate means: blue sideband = 13.6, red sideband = 14.9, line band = 15.2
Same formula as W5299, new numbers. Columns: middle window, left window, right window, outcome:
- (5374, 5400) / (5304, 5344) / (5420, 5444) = 0.2 angstrom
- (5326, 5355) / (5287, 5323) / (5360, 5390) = 1.2 angstrom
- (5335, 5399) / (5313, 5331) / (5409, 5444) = -1.8 angstrom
